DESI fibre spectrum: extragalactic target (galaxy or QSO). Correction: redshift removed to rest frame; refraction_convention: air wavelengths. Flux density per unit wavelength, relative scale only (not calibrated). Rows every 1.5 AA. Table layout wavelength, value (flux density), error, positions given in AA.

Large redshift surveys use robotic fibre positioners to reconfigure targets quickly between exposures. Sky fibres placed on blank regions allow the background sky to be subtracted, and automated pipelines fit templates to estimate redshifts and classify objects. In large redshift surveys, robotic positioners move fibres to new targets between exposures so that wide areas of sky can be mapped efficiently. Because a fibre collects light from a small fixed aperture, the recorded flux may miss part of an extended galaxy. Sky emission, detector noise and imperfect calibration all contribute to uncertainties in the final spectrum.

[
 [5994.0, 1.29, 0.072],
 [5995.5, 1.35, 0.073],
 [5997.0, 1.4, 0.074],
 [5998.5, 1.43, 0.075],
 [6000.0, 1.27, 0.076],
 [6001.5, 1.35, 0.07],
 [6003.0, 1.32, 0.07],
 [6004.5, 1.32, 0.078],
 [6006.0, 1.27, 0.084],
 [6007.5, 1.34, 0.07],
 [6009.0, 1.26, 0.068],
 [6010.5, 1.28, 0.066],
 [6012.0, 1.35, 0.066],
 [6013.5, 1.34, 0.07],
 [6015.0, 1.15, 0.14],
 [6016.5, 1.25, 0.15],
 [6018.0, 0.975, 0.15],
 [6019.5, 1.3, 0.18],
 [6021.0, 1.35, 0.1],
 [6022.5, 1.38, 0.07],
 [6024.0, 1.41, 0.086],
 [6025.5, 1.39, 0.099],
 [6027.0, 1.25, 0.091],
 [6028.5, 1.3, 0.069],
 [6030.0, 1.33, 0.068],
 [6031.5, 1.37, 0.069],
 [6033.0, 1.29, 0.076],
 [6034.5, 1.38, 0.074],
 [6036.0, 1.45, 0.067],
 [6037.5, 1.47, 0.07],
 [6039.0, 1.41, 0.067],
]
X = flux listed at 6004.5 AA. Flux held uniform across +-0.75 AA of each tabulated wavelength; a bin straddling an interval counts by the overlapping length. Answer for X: 1.32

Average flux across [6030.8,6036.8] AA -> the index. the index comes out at 1.37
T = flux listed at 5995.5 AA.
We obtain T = 1.35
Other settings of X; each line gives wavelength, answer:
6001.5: 1.35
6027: 1.25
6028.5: 1.3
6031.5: 1.37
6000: 1.27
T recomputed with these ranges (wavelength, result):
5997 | 1.4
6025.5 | 1.39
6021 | 1.35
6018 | 0.975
